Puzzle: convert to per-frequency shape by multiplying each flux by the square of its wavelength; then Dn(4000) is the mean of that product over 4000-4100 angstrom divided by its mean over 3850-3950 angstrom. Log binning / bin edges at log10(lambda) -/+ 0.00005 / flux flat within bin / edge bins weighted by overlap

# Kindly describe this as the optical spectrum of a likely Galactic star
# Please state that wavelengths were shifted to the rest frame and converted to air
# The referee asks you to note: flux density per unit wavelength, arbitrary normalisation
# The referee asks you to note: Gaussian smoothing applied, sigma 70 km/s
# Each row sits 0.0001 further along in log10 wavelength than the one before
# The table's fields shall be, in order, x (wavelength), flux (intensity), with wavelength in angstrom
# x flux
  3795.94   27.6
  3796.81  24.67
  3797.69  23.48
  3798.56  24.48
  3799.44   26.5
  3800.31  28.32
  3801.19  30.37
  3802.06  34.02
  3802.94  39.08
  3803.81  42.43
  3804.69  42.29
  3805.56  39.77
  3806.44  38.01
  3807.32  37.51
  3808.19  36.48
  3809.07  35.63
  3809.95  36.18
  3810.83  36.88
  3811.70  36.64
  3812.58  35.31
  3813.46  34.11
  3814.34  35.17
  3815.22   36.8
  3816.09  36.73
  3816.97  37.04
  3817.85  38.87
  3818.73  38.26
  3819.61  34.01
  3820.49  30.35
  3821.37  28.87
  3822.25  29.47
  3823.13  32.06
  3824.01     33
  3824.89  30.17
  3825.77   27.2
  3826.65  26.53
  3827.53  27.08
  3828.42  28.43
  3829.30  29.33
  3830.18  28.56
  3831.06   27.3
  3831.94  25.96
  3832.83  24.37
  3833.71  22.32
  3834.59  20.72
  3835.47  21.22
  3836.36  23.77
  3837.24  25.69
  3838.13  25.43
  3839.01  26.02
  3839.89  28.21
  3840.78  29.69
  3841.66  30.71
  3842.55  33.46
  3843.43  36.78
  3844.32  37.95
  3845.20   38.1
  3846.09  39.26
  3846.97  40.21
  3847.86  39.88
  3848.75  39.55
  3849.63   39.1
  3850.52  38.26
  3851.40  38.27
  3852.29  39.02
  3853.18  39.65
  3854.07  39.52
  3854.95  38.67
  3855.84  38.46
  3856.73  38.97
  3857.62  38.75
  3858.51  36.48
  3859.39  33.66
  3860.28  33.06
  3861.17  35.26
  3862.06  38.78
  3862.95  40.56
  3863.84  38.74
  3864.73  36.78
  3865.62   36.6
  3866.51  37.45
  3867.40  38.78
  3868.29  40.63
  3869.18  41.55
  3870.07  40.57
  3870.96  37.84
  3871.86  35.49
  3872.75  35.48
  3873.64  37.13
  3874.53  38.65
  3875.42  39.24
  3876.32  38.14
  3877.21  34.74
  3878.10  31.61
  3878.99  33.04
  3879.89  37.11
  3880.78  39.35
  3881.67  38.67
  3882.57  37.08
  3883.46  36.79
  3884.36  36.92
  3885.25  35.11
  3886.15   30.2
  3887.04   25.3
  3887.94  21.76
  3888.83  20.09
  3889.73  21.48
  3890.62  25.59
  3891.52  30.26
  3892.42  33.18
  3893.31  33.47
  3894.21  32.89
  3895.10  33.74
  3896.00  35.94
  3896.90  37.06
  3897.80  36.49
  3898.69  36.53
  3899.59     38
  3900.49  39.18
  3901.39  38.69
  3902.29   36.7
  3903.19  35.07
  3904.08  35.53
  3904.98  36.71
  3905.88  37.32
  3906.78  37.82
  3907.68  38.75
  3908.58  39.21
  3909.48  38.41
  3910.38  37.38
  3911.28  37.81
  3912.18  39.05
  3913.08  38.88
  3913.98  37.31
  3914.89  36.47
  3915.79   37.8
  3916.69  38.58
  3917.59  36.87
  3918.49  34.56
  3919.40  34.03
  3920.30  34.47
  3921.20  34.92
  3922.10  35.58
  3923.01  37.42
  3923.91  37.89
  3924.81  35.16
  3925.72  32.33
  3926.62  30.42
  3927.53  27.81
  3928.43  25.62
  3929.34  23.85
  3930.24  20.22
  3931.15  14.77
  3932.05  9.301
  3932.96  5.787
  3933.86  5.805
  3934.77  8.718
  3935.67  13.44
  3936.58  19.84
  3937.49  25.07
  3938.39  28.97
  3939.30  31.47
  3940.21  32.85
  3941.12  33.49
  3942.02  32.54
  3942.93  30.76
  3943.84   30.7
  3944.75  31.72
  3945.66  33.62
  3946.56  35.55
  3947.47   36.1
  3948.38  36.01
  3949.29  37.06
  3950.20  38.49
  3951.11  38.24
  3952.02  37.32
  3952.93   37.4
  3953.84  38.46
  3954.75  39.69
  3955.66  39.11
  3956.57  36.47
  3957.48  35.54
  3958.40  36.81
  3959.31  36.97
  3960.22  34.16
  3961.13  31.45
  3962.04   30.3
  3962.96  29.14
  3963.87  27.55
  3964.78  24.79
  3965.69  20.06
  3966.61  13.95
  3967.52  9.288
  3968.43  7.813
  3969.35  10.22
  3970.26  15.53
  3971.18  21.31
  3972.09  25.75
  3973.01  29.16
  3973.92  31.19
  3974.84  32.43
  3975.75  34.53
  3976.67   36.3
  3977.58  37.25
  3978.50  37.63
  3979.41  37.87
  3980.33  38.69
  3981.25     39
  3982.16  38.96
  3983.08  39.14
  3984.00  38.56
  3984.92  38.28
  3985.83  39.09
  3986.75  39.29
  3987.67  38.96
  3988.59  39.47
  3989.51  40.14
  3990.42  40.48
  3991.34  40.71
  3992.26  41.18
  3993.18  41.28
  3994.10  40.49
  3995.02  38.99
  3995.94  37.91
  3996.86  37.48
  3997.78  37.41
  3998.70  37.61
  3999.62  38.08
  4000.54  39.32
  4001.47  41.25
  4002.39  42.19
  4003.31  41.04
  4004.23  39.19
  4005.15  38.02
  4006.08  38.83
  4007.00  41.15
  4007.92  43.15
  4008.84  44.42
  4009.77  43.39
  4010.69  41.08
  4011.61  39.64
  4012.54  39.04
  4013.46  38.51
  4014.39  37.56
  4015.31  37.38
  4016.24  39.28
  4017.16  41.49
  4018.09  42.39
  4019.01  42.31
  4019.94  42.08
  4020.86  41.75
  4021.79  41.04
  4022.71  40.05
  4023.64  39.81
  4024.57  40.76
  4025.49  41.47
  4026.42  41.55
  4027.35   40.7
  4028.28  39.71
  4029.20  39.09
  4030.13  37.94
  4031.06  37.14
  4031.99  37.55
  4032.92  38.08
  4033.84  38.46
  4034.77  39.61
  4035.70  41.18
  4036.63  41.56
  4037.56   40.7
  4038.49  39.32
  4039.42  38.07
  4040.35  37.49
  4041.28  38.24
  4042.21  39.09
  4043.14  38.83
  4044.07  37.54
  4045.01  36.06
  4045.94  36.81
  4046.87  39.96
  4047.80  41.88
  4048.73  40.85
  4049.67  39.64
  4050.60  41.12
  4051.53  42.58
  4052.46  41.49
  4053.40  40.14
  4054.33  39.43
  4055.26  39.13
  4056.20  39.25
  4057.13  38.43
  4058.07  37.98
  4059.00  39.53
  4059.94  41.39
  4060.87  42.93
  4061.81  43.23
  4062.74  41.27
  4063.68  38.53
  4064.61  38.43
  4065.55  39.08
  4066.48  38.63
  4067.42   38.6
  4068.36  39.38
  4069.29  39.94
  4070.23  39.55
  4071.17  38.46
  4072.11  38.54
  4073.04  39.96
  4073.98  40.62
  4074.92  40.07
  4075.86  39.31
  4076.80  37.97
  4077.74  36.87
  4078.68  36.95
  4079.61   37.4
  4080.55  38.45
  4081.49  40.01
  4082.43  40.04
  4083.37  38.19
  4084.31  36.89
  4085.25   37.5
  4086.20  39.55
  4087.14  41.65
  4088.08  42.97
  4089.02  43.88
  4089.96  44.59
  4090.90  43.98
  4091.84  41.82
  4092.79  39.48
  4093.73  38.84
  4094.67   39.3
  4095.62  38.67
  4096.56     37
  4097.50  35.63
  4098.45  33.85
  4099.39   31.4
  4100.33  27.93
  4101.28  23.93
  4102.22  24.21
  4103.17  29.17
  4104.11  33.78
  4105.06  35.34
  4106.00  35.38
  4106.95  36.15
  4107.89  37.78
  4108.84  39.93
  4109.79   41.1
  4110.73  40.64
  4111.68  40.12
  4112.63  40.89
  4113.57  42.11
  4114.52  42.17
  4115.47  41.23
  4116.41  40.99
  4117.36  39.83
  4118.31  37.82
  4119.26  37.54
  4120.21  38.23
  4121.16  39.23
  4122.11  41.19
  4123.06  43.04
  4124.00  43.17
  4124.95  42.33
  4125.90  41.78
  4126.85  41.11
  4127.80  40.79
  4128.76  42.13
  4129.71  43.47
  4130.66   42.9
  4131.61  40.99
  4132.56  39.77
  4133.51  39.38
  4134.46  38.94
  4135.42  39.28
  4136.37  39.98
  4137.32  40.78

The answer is 1.28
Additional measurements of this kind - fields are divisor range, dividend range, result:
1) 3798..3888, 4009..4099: 1.28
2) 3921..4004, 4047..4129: 1.30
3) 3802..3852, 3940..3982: 1.02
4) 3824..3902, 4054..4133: 1.29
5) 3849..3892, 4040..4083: 1.21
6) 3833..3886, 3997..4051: 1.22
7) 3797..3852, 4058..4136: 1.38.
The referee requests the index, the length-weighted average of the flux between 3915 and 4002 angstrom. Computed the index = 31.9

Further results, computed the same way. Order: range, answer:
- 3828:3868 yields 33.8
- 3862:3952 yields 33.1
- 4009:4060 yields 39.8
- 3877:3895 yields 31.7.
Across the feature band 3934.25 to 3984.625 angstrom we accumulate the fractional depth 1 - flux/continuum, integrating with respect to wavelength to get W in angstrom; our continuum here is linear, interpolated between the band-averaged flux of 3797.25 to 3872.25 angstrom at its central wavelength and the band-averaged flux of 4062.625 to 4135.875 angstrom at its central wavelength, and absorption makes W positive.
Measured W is 7.9 angstrom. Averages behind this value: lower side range 34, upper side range 38.8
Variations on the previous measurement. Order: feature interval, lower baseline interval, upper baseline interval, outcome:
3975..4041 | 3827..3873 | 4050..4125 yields -4.09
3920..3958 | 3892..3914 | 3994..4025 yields 8.23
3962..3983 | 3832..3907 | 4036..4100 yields 5.43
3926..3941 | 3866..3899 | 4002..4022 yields 6.60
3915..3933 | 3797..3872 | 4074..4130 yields 2.78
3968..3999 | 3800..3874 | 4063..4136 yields 1.82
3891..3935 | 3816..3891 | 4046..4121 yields 2.96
